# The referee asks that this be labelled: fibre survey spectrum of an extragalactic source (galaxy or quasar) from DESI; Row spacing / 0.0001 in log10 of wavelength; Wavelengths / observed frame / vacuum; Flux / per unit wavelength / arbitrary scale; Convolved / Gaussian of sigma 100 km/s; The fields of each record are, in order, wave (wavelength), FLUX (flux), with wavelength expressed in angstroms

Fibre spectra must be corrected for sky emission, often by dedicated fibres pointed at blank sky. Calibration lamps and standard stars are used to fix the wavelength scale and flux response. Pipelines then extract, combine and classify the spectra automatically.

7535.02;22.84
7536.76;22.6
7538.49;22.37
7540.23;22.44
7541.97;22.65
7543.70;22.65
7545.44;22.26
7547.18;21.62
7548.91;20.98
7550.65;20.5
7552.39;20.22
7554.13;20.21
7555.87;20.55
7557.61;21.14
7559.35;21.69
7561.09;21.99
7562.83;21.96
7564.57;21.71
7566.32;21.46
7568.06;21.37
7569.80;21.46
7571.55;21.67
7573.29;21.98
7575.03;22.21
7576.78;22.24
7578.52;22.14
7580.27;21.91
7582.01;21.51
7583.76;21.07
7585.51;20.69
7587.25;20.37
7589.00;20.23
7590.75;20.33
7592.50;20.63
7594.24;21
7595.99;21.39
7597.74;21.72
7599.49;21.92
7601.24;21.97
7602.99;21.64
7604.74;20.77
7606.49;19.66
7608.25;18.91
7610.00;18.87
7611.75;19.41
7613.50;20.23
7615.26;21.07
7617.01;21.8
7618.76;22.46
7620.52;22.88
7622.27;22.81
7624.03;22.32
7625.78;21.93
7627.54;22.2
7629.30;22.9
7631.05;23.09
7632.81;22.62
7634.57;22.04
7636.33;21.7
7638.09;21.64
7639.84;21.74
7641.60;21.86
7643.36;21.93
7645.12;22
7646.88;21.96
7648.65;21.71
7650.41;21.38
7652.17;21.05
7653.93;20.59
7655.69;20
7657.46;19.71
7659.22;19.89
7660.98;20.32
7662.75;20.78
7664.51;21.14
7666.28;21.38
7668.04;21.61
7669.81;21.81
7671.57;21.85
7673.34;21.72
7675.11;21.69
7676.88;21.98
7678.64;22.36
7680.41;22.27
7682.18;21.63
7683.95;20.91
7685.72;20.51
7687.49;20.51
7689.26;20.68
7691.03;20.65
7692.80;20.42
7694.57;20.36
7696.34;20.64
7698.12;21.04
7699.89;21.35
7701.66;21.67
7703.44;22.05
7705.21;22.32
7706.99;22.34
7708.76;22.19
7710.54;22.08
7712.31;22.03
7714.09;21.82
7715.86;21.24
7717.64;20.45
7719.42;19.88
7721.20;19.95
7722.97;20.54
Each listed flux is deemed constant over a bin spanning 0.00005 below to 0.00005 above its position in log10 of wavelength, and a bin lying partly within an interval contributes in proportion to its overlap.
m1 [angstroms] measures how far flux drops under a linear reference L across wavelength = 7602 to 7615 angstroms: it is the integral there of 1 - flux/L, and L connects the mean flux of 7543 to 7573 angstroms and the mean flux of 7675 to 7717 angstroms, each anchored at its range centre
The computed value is 0.9 angstroms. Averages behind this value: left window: 21.4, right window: 21.4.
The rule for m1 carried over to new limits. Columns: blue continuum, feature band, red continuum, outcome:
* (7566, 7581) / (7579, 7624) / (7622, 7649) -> 1.9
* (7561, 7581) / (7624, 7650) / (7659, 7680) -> -0.6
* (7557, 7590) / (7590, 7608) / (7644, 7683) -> 0.4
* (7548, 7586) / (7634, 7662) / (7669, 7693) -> 0.2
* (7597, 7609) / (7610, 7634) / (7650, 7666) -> -1.2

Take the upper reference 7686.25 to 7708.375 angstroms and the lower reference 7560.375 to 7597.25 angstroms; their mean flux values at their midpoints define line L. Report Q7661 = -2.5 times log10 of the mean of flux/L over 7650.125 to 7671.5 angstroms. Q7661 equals 0.02 mag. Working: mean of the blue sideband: 21.4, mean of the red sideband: 21.2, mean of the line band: 20.8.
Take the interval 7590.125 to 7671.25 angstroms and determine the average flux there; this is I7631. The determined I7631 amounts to 21.3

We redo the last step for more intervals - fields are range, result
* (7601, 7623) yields 20.9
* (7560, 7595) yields 21.4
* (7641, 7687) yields 21.3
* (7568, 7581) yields 21.9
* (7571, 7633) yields 21.4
